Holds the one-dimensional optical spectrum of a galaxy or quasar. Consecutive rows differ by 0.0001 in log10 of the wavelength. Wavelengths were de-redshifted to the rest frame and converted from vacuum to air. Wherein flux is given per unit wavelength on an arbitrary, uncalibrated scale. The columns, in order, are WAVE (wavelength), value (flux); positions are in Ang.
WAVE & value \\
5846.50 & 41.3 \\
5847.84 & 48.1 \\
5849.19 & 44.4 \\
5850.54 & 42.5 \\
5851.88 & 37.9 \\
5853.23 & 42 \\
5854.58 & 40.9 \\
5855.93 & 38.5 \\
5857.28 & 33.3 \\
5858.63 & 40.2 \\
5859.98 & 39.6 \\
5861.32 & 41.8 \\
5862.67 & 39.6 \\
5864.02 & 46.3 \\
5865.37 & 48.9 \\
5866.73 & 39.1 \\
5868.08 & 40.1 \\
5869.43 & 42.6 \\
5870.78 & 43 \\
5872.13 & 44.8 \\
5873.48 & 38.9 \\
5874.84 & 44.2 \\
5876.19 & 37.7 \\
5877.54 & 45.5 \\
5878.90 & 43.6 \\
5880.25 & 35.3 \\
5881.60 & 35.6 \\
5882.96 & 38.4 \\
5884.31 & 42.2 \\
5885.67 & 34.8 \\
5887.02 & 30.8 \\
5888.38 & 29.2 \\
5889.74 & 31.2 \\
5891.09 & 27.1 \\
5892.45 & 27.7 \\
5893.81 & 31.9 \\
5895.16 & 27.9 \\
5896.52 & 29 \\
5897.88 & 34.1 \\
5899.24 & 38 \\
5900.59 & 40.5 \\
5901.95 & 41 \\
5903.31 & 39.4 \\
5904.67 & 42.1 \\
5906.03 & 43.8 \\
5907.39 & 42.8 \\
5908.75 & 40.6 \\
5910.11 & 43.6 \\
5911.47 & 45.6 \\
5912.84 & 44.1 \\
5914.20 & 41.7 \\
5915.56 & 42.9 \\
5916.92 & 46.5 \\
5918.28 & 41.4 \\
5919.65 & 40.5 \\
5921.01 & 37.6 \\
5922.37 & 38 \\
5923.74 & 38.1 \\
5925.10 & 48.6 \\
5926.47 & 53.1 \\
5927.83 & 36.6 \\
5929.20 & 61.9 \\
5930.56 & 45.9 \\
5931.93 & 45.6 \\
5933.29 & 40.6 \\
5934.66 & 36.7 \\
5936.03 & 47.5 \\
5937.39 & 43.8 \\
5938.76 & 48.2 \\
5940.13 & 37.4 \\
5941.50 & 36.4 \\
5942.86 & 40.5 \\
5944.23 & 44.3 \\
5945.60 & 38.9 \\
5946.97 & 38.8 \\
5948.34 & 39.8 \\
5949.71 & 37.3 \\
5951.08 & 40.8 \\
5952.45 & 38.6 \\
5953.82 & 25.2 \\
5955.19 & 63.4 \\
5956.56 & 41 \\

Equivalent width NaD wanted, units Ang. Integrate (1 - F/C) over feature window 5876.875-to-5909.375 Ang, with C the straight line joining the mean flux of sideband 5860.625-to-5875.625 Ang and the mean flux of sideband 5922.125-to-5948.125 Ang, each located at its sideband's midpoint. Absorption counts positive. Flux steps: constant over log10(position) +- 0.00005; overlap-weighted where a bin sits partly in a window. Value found 4.94 Ang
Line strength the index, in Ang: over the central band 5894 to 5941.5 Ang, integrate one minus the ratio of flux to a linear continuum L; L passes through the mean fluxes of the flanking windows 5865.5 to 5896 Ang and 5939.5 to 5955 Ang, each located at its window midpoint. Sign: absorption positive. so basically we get -4.6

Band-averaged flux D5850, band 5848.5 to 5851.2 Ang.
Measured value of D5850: 43.4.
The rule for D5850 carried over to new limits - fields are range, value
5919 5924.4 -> 38.5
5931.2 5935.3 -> 41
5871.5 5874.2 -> 41.8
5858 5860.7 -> 40.1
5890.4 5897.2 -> 28.7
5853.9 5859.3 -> 38.2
